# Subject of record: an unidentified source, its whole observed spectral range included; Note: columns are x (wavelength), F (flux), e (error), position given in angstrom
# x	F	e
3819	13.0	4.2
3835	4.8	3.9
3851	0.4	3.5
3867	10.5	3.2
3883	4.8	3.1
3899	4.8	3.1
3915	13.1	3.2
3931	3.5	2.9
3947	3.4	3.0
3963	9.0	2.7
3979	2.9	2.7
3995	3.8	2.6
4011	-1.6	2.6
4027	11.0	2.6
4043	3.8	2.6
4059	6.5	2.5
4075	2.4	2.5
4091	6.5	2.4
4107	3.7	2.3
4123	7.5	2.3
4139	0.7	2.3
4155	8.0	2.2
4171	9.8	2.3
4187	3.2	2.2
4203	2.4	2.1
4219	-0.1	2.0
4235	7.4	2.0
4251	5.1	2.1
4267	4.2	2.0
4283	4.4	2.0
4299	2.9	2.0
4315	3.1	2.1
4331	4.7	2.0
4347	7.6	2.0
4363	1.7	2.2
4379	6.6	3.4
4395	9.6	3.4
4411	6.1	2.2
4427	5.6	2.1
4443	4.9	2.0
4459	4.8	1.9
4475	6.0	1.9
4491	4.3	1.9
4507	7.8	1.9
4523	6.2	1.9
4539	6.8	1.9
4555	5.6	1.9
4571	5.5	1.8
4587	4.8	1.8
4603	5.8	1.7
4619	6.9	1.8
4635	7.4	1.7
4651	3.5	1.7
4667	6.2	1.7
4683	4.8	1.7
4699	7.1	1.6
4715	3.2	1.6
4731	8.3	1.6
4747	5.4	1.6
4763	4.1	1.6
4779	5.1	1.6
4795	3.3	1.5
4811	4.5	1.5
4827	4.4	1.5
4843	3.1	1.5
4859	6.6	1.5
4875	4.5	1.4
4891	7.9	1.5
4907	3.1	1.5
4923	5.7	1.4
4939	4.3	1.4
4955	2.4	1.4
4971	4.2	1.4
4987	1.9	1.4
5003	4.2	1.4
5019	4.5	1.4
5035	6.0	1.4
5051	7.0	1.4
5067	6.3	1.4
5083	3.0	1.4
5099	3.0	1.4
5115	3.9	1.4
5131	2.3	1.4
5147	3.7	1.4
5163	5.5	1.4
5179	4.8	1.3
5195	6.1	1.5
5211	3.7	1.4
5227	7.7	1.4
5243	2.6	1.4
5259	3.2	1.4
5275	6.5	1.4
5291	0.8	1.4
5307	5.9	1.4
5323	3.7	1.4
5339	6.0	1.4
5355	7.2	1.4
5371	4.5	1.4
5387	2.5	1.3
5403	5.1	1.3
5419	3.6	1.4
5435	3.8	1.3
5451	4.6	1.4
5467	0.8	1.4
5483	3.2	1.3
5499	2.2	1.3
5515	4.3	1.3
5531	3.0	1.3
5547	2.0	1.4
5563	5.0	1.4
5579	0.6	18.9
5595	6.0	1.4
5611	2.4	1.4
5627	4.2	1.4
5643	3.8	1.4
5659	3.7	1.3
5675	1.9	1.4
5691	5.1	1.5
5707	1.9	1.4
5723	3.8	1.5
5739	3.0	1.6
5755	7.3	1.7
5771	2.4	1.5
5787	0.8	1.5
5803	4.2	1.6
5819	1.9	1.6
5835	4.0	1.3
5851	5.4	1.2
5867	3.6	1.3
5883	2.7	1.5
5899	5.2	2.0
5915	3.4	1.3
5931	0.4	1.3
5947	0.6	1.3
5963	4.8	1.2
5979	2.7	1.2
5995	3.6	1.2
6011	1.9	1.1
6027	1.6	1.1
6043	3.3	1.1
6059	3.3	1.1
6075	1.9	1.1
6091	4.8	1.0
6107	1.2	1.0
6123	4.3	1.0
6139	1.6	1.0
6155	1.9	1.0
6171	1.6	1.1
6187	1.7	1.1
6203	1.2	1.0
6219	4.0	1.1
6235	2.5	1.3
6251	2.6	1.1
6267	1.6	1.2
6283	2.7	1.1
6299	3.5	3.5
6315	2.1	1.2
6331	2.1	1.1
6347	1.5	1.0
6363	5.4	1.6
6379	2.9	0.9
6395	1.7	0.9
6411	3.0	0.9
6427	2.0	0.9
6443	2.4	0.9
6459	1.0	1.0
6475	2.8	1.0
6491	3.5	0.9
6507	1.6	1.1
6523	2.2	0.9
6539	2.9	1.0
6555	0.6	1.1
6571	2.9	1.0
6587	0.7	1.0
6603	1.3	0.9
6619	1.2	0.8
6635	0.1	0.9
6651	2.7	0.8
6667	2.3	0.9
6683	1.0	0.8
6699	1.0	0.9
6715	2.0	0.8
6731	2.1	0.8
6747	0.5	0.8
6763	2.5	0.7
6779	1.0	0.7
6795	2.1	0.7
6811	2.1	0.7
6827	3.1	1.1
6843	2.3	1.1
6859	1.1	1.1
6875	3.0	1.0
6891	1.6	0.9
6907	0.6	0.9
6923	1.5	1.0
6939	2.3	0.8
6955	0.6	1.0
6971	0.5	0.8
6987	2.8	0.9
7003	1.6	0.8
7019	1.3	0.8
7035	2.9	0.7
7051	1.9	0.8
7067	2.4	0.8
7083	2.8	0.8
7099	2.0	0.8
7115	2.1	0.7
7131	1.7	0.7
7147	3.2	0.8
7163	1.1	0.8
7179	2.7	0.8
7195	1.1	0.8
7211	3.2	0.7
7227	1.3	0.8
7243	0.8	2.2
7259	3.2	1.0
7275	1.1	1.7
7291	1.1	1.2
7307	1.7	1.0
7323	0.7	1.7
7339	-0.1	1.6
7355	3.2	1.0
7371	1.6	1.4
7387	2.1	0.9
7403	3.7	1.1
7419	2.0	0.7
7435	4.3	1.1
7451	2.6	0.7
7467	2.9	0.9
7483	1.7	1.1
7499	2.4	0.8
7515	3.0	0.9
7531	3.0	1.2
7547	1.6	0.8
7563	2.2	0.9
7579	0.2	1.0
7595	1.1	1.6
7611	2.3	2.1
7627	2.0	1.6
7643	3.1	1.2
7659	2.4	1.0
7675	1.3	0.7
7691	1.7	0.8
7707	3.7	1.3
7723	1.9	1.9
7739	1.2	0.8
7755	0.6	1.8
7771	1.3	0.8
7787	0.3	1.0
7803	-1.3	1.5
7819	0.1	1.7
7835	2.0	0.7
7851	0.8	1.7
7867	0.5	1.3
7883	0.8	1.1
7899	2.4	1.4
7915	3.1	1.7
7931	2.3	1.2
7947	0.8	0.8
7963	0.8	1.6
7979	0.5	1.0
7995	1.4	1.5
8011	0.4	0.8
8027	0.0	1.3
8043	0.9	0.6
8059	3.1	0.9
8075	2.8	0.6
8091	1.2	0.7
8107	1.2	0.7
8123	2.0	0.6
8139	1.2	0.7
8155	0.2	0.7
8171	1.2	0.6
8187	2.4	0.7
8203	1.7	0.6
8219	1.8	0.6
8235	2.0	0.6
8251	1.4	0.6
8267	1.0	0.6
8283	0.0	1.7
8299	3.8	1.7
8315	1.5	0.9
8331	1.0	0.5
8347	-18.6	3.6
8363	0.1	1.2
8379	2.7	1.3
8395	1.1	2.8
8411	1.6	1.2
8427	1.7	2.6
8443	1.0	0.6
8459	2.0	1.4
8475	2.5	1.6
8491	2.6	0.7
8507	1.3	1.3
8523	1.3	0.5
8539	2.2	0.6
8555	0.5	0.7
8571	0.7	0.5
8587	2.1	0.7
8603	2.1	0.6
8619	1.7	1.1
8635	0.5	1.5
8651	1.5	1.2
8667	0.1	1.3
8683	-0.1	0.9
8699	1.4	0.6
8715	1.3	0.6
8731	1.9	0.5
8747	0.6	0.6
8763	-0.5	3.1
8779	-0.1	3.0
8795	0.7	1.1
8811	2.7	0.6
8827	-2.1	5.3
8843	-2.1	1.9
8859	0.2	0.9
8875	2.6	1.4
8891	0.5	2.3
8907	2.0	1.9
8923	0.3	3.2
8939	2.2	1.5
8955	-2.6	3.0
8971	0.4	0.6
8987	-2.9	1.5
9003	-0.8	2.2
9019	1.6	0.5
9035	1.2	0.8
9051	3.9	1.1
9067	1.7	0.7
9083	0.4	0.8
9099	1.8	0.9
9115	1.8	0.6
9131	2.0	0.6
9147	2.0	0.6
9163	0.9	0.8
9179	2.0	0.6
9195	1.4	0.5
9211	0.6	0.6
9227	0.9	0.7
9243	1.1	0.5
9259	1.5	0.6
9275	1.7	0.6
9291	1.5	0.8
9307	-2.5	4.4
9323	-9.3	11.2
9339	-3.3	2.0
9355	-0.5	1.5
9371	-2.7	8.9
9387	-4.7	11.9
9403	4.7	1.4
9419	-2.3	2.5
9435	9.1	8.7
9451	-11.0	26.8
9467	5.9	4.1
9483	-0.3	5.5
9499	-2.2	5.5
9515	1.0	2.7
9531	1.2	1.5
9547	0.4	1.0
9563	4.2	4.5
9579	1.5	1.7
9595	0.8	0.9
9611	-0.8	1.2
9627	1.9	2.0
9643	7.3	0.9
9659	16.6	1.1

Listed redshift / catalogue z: 1.589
